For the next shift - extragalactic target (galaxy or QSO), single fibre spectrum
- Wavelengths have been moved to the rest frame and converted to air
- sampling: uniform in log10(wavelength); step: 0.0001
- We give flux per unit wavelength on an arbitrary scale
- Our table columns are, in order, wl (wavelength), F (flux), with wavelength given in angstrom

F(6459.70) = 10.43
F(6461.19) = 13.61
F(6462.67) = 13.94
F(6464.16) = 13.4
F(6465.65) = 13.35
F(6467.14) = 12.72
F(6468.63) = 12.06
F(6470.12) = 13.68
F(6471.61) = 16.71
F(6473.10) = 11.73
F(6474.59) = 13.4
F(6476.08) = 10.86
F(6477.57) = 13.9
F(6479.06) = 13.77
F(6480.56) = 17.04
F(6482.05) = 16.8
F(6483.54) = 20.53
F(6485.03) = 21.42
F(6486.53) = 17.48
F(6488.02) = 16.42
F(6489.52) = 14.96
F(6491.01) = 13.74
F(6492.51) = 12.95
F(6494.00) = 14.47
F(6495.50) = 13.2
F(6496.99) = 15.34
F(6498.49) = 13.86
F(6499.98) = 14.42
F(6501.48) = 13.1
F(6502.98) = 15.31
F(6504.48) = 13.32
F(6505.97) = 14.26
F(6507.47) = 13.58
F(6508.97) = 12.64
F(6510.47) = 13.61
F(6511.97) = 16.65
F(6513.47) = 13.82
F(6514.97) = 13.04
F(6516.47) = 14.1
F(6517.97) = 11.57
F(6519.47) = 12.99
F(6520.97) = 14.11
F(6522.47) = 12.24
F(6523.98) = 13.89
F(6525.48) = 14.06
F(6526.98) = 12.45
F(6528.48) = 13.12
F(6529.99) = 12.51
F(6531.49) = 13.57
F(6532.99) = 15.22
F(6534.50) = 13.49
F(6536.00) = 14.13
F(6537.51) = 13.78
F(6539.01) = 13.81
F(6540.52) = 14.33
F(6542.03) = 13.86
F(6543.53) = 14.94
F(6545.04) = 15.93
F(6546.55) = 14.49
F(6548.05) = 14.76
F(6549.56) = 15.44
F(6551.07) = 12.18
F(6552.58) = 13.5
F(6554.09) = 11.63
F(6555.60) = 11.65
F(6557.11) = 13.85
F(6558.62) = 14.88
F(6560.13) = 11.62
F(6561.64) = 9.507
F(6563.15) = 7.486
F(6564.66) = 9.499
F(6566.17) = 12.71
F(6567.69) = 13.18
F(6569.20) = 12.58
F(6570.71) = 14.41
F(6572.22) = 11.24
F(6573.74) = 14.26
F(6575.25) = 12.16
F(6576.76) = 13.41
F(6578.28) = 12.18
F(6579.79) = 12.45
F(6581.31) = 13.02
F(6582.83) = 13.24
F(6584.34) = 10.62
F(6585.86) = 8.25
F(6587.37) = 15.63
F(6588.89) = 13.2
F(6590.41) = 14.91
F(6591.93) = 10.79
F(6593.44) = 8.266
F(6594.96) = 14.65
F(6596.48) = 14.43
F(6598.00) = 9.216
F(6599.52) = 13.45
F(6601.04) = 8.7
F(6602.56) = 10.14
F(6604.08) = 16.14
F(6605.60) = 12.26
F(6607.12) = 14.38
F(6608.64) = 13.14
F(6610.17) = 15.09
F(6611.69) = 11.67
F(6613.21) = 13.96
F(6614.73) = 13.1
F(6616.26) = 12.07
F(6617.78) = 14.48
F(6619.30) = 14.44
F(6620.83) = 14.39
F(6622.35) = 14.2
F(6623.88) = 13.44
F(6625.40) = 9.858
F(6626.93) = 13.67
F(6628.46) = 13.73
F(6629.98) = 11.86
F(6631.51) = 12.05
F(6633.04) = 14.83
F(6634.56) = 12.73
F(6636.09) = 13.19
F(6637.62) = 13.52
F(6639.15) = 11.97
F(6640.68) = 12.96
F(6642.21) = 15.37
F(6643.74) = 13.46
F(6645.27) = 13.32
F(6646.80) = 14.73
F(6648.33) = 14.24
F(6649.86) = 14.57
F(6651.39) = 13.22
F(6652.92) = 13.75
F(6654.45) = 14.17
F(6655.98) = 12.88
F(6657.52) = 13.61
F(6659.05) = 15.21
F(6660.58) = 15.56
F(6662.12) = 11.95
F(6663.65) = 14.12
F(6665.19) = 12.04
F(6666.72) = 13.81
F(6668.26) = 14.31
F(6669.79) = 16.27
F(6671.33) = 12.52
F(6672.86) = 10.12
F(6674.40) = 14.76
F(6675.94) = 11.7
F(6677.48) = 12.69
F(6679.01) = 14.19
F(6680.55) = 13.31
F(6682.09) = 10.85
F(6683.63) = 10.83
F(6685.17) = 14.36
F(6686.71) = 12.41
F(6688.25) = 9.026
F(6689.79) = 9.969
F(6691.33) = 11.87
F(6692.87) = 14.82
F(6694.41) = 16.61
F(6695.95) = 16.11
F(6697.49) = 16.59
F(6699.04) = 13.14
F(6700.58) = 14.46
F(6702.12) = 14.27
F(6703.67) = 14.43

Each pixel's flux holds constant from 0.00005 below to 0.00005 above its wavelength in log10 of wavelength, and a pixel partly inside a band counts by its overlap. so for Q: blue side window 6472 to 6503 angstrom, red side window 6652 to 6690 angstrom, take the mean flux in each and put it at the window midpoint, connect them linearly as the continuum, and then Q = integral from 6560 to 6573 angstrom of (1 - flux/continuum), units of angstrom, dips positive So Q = 2.6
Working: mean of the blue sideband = 15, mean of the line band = 11.4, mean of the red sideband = 13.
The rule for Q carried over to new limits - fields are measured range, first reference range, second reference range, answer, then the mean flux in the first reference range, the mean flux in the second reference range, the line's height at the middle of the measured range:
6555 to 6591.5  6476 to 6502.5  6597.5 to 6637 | 3.8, 15.3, 13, 13.8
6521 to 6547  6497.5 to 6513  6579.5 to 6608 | -0.7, 14.1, 12.3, 13.5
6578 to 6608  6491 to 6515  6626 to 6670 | 3.2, 14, 13.6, 13.8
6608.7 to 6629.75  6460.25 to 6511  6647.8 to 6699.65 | 0.5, 14.4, 13.4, 13.7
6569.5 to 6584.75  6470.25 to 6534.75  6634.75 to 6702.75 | 1.3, 14.3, 13.5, 13.9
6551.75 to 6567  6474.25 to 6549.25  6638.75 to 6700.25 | 2.6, 14.4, 13.5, 14.1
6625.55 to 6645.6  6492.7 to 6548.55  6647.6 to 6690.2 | 0.2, 13.9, 13.1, 13.3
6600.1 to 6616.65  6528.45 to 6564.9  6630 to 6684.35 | 0.6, 13.2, 13.4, 13.3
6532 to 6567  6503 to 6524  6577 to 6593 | -0.4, 13.6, 12.4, 13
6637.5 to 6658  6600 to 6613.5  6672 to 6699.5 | -1.3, 12.8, 13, 12.9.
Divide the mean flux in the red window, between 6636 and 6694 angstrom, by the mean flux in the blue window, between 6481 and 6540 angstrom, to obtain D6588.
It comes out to 0.9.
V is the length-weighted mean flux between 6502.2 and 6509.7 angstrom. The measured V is 13.8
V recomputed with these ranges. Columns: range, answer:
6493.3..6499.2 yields 14.2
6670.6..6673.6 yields 11.3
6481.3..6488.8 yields 18.5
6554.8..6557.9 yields 12.8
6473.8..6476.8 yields 12.1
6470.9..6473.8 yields 14.2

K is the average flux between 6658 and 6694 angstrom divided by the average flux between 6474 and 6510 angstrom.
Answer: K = 0.9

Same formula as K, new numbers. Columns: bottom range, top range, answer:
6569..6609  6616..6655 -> 1.08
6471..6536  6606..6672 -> 0.95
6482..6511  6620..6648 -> 0.88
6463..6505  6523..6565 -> 0.90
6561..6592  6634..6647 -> 1.10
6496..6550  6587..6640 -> 0.93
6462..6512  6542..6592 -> 0.88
